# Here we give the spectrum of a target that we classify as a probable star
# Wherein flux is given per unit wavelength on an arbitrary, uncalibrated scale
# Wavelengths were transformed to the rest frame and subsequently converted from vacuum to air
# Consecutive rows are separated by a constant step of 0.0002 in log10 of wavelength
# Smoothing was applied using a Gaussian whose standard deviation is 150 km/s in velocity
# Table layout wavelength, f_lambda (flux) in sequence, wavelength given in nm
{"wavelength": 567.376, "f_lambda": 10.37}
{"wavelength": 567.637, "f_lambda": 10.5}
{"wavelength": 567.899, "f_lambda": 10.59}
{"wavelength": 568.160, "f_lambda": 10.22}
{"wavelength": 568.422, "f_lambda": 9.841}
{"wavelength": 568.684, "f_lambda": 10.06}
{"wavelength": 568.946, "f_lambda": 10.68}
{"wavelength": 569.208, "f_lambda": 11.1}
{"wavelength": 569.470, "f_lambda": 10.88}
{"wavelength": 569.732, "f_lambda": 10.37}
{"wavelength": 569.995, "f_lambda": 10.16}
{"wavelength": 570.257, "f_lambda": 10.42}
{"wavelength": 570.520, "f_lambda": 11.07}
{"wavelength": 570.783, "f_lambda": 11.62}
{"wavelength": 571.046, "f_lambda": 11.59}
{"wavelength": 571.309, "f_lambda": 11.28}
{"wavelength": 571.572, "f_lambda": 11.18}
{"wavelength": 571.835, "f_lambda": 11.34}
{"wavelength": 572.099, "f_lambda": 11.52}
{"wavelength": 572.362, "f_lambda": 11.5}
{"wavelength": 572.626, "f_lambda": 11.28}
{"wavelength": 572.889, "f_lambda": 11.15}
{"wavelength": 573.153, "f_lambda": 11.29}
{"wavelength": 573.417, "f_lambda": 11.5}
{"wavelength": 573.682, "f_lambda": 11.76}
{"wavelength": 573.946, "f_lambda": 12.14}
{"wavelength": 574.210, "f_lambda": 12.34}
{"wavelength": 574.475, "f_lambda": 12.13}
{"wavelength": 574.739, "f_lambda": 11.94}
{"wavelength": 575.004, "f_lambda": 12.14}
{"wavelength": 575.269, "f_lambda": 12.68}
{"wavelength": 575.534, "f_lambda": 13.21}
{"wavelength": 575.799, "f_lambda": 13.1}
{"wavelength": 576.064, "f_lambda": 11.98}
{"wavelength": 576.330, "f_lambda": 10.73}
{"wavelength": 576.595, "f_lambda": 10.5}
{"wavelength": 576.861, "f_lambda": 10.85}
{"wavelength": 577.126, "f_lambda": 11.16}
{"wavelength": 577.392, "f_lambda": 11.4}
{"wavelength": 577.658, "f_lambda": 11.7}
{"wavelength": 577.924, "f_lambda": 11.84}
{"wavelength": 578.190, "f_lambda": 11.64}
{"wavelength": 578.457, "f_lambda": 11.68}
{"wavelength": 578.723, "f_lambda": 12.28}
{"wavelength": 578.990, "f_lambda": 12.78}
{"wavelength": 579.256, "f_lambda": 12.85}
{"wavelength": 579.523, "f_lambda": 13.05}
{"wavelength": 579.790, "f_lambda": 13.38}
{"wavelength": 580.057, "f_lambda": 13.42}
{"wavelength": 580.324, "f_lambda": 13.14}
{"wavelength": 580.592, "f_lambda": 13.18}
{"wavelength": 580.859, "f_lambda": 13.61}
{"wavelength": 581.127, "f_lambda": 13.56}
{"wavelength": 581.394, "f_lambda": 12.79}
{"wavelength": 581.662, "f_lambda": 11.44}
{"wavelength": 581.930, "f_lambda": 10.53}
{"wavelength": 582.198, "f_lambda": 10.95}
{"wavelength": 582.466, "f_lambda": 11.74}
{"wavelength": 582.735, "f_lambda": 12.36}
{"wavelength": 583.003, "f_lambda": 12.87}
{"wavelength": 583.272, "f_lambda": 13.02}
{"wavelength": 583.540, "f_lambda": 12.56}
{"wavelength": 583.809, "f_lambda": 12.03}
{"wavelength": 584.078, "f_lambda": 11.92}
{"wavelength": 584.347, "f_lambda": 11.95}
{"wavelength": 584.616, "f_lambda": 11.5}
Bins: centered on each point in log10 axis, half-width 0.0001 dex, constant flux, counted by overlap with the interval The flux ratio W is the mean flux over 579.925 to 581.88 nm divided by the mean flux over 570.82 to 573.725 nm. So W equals 1.1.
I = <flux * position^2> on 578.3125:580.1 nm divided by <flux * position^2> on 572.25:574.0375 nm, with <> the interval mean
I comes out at 1.1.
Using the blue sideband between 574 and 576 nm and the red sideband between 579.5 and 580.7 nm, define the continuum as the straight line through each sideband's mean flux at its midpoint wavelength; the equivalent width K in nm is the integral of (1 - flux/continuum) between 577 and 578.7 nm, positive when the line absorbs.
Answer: 0.17 nm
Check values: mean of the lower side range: 12.5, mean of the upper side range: 13.2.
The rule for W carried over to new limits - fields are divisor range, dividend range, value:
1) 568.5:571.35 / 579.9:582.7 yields 1.15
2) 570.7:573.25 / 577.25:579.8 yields 1.07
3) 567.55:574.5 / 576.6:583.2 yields 1.10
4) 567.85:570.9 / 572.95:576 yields 1.15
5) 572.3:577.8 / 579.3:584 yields 1.07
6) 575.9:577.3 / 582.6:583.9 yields 1.13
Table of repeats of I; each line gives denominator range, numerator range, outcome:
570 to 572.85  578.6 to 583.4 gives 1.16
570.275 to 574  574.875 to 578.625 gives 1.05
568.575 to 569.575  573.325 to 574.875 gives 1.14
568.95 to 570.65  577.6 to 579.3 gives 1.17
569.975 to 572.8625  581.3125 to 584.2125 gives 1.11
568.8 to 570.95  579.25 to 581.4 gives 1.27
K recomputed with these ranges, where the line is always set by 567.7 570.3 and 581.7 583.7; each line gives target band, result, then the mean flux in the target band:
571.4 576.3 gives -0.395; 11.9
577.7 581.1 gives -0.330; 12.7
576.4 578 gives 0.022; 11.2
